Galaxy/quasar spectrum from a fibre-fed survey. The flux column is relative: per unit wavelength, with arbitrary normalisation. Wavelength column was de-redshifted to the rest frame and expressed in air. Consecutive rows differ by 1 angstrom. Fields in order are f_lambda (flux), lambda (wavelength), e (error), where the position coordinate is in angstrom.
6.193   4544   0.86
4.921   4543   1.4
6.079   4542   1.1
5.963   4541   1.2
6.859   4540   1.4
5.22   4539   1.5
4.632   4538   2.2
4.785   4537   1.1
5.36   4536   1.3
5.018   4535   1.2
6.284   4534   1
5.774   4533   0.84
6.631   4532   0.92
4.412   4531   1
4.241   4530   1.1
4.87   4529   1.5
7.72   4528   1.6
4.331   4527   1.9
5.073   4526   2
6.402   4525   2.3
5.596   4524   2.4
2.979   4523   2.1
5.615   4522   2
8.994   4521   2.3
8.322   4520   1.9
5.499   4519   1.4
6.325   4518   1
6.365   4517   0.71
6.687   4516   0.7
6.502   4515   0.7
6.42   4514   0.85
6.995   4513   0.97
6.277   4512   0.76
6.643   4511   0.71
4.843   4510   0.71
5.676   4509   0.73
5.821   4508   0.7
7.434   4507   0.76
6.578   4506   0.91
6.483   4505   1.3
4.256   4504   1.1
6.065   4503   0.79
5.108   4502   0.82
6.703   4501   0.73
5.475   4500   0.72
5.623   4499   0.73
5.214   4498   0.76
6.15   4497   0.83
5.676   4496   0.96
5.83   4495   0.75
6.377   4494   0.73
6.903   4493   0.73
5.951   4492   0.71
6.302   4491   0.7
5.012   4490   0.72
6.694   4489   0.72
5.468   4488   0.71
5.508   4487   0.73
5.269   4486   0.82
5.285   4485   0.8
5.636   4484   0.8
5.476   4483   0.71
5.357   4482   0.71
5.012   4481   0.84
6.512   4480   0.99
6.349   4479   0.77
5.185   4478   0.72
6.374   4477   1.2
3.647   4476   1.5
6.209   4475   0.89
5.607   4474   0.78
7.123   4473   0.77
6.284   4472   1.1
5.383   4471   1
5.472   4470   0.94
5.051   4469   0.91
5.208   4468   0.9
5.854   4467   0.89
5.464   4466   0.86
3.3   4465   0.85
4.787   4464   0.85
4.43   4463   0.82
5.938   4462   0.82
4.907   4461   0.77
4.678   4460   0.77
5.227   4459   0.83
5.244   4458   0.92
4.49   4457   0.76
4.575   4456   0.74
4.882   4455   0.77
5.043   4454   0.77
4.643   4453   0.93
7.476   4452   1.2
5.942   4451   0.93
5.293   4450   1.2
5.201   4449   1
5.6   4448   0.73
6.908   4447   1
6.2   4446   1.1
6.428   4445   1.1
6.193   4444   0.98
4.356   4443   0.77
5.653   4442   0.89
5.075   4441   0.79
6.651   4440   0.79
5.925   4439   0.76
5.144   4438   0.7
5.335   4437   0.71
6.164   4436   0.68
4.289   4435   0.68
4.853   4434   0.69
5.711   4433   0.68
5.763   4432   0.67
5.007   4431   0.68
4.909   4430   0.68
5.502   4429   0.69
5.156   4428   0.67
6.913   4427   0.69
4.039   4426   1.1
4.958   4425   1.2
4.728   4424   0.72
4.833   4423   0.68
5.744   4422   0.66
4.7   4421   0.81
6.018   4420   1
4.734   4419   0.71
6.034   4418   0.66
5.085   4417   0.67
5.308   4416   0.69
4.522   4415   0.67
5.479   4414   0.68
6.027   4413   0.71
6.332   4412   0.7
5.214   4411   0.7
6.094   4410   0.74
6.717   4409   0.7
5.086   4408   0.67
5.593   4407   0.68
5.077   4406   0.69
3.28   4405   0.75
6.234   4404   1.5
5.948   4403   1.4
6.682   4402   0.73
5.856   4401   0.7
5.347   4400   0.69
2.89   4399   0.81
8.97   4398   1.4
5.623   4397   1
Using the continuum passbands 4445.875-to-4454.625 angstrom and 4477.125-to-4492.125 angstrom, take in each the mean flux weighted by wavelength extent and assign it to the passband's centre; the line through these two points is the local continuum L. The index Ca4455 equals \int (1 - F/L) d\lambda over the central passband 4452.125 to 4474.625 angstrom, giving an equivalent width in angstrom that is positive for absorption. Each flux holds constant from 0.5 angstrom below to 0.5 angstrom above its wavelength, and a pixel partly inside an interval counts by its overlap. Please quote 2.1 angstrom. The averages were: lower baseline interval 5.78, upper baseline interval 5.68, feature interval 5.21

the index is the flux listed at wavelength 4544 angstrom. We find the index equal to 6.193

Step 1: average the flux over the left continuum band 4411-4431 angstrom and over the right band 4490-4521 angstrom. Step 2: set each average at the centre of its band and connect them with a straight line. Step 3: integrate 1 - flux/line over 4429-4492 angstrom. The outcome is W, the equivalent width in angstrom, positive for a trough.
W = 2.6 angstrom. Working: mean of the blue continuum 5.31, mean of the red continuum 6.18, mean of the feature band 5.47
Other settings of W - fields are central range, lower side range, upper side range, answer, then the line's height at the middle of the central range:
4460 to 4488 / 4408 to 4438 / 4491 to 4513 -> 1.7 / 5.77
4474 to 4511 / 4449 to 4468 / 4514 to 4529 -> -0.7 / 5.67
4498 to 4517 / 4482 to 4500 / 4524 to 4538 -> -1.5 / 5.63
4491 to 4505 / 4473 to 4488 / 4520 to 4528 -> -0.3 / 5.7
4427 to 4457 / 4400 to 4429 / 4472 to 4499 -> 0.3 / 5.57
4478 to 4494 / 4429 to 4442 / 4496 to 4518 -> 0.2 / 5.87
